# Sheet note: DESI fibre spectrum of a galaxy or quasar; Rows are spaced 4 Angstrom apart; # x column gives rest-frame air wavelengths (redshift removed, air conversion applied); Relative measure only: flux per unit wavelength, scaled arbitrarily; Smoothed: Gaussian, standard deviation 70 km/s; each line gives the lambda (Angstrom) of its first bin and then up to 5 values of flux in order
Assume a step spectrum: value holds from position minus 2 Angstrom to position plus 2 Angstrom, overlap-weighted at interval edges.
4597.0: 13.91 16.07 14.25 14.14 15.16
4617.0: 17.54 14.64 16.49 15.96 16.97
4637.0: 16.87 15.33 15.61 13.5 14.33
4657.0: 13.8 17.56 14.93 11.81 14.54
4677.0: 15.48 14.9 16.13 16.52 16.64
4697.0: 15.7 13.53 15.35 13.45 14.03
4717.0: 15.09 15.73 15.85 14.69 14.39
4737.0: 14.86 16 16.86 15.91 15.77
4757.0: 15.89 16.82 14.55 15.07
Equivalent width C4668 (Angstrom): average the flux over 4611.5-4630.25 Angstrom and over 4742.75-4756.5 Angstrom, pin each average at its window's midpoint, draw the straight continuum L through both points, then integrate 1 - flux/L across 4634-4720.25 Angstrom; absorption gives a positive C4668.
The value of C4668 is 5.44 Angstrom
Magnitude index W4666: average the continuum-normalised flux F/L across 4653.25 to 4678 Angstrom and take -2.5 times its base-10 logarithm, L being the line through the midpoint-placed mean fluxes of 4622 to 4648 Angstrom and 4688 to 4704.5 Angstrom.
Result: 0.082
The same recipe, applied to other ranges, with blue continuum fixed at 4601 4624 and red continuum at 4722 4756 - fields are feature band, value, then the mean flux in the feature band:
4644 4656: 0.08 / 14.3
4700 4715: 0.10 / 14.1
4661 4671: 0.09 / 14.2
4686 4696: -0.07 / 16.4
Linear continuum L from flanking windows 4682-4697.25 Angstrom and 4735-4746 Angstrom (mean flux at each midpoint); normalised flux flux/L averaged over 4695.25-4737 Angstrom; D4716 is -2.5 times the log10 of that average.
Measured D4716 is 0.09 mag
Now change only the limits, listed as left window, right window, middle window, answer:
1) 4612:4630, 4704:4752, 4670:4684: 0.053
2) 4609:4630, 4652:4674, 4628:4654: -0.027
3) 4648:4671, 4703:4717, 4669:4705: -0.062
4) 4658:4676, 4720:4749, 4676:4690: -0.059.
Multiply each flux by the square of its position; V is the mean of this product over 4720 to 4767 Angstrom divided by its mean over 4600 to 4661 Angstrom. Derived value 1.06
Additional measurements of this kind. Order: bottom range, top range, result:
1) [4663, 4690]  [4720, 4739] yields 1.04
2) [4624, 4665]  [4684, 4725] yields 1.00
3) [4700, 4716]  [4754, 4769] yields 1.13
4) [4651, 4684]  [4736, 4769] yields 1.11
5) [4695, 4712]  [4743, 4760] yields 1.14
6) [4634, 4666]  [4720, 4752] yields 1.05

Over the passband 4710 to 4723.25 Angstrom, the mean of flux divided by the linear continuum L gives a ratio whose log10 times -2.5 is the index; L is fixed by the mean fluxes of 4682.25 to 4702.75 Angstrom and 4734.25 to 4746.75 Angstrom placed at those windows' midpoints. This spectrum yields 0.064 mag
